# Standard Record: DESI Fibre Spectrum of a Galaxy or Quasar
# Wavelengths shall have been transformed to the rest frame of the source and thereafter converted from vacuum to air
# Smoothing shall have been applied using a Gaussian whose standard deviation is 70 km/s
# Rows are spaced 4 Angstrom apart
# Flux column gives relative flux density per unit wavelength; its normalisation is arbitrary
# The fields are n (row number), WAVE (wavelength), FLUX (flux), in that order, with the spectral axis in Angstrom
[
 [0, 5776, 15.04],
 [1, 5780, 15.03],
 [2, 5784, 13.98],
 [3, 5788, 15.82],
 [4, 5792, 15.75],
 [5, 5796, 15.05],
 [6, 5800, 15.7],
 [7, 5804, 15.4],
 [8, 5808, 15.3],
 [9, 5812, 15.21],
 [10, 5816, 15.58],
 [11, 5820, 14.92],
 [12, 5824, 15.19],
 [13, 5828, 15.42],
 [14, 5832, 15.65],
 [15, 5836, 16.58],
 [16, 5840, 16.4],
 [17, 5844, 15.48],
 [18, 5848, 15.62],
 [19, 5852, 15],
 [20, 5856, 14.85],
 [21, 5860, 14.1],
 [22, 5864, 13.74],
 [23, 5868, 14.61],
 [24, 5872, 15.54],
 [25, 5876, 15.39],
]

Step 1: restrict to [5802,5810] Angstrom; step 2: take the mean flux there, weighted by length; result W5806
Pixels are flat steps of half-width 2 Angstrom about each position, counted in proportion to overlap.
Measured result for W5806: 15.4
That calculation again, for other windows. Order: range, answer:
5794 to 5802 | 15.4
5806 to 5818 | 15.4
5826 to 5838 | 15.9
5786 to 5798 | 15.5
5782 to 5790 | 14.9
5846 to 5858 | 15.2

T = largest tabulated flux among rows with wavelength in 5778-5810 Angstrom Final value 15.82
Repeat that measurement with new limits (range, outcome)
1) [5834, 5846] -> 16.58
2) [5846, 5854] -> 15.62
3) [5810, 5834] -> 15.65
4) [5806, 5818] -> 15.58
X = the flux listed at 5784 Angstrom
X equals 13.98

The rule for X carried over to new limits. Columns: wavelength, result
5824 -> 15.19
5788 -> 15.82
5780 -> 15.03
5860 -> 14.1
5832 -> 15.65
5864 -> 13.74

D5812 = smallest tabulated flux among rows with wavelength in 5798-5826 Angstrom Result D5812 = 14.92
